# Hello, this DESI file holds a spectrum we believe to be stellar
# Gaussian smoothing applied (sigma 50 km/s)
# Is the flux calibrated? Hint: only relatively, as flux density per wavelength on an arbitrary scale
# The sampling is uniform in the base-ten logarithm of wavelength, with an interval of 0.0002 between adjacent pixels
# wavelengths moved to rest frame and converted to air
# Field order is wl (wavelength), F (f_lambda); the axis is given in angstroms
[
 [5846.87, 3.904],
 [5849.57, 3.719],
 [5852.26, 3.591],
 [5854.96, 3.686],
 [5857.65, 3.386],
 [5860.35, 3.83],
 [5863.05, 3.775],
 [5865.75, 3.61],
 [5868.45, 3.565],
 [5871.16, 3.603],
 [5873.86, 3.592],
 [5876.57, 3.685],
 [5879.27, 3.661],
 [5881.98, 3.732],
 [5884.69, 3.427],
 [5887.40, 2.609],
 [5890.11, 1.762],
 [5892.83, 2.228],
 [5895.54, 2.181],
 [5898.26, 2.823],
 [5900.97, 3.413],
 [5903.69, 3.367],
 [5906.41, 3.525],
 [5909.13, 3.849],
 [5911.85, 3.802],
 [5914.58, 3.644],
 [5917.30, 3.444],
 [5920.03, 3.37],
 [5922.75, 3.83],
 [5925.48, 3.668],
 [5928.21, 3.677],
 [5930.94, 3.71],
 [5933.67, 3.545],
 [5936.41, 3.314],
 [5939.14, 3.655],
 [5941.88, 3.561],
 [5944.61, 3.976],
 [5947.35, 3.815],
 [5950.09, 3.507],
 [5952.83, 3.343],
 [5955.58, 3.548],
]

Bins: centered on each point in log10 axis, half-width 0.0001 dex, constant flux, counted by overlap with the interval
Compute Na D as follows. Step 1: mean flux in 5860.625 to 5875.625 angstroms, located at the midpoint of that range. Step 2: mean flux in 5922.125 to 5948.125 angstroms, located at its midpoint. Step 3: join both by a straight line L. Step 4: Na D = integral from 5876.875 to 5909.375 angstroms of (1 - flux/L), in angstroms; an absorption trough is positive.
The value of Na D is 5.4 angstroms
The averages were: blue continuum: 3.64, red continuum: 3.67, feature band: 3.04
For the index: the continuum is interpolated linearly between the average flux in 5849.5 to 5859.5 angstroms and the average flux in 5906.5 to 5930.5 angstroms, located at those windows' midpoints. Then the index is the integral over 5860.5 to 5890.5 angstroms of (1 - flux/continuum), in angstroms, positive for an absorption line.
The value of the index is 1.5 angstroms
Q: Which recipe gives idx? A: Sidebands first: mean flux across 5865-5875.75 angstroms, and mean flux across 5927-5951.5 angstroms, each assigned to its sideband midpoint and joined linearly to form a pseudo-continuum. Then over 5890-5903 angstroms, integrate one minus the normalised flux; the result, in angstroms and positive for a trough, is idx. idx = 3.7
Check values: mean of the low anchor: 3.59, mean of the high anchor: 3.64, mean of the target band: 2.6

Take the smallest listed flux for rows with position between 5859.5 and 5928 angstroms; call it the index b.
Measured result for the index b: 1.762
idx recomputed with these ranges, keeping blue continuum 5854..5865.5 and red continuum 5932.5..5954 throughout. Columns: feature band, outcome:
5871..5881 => 0.0 angstroms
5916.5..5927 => 0.1 angstroms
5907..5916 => -0.3 angstroms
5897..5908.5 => 1.0 angstroms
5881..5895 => 3.6 angstroms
